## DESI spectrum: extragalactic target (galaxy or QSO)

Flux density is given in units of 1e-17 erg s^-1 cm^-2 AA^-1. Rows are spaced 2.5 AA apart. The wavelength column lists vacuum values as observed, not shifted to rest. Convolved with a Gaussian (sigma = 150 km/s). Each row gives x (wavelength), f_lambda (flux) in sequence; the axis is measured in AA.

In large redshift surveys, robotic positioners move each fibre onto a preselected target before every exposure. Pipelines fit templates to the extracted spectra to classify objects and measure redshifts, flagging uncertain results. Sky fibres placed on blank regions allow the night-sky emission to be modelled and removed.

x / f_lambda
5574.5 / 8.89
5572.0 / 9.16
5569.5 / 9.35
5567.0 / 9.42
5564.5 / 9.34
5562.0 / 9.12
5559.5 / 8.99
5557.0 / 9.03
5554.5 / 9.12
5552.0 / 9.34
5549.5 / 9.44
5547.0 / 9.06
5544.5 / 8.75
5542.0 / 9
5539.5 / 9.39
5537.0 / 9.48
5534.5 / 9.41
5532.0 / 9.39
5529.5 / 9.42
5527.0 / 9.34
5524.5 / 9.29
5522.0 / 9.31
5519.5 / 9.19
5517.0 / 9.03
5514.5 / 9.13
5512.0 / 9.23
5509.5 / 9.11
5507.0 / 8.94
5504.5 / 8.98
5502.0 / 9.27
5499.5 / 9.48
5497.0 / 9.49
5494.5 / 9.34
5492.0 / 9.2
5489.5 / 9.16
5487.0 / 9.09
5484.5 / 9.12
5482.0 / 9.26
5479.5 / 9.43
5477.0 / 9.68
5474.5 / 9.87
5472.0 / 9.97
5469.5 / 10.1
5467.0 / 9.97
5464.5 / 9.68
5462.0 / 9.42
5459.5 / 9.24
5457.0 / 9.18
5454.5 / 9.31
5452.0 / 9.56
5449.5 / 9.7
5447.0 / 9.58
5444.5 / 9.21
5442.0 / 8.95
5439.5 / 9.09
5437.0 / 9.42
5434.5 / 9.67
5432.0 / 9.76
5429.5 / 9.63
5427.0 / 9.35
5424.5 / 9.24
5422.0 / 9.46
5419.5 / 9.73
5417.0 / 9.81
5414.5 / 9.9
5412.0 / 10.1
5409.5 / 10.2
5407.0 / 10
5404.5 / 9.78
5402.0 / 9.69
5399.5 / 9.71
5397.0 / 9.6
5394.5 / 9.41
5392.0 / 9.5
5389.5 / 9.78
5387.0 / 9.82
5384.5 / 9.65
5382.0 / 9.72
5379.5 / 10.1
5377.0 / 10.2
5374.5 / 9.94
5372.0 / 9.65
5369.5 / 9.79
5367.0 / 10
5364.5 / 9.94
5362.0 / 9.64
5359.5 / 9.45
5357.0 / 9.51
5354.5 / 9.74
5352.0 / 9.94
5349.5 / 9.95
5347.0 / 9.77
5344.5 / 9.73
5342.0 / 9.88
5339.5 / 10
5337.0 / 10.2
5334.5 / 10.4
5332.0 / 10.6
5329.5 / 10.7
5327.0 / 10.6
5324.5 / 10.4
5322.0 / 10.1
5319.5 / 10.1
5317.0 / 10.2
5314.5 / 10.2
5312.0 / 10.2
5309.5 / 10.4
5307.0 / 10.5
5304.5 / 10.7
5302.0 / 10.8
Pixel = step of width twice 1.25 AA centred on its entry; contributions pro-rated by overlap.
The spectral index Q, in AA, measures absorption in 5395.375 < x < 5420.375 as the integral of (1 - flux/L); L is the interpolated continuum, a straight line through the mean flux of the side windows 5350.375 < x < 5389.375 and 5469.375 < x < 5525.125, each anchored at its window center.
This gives -0.5 AA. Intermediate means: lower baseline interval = 9.81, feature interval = 9.85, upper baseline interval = 9.32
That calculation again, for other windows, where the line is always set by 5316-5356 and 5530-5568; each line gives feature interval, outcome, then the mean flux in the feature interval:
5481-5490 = 0.32 AA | 9.15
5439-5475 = 0.35 AA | 9.52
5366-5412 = 0.45 AA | 9.81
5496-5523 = 0.57 AA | 9.19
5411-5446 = 0.80 AA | 9.52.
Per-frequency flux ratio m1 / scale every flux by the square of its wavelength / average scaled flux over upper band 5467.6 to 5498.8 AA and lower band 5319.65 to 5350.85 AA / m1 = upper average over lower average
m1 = 1.0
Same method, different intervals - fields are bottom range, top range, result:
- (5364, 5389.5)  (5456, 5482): 1.01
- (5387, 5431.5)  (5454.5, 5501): 1.00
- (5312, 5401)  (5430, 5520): 0.99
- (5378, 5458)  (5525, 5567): 1.01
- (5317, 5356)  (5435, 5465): 0.96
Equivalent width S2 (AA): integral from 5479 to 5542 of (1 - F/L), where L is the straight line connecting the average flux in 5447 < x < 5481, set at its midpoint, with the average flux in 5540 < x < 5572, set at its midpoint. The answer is 0.93 AA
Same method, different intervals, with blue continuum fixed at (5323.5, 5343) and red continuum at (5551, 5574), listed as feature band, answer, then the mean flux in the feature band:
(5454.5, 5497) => 0.69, 9.48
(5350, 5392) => 1.50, 9.8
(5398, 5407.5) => 0.22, 9.77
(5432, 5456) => 0.95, 9.41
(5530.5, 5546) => 0.14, 9.24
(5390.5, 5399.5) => 0.45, 9.54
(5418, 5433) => 0.54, 9.53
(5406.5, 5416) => -0.08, 10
